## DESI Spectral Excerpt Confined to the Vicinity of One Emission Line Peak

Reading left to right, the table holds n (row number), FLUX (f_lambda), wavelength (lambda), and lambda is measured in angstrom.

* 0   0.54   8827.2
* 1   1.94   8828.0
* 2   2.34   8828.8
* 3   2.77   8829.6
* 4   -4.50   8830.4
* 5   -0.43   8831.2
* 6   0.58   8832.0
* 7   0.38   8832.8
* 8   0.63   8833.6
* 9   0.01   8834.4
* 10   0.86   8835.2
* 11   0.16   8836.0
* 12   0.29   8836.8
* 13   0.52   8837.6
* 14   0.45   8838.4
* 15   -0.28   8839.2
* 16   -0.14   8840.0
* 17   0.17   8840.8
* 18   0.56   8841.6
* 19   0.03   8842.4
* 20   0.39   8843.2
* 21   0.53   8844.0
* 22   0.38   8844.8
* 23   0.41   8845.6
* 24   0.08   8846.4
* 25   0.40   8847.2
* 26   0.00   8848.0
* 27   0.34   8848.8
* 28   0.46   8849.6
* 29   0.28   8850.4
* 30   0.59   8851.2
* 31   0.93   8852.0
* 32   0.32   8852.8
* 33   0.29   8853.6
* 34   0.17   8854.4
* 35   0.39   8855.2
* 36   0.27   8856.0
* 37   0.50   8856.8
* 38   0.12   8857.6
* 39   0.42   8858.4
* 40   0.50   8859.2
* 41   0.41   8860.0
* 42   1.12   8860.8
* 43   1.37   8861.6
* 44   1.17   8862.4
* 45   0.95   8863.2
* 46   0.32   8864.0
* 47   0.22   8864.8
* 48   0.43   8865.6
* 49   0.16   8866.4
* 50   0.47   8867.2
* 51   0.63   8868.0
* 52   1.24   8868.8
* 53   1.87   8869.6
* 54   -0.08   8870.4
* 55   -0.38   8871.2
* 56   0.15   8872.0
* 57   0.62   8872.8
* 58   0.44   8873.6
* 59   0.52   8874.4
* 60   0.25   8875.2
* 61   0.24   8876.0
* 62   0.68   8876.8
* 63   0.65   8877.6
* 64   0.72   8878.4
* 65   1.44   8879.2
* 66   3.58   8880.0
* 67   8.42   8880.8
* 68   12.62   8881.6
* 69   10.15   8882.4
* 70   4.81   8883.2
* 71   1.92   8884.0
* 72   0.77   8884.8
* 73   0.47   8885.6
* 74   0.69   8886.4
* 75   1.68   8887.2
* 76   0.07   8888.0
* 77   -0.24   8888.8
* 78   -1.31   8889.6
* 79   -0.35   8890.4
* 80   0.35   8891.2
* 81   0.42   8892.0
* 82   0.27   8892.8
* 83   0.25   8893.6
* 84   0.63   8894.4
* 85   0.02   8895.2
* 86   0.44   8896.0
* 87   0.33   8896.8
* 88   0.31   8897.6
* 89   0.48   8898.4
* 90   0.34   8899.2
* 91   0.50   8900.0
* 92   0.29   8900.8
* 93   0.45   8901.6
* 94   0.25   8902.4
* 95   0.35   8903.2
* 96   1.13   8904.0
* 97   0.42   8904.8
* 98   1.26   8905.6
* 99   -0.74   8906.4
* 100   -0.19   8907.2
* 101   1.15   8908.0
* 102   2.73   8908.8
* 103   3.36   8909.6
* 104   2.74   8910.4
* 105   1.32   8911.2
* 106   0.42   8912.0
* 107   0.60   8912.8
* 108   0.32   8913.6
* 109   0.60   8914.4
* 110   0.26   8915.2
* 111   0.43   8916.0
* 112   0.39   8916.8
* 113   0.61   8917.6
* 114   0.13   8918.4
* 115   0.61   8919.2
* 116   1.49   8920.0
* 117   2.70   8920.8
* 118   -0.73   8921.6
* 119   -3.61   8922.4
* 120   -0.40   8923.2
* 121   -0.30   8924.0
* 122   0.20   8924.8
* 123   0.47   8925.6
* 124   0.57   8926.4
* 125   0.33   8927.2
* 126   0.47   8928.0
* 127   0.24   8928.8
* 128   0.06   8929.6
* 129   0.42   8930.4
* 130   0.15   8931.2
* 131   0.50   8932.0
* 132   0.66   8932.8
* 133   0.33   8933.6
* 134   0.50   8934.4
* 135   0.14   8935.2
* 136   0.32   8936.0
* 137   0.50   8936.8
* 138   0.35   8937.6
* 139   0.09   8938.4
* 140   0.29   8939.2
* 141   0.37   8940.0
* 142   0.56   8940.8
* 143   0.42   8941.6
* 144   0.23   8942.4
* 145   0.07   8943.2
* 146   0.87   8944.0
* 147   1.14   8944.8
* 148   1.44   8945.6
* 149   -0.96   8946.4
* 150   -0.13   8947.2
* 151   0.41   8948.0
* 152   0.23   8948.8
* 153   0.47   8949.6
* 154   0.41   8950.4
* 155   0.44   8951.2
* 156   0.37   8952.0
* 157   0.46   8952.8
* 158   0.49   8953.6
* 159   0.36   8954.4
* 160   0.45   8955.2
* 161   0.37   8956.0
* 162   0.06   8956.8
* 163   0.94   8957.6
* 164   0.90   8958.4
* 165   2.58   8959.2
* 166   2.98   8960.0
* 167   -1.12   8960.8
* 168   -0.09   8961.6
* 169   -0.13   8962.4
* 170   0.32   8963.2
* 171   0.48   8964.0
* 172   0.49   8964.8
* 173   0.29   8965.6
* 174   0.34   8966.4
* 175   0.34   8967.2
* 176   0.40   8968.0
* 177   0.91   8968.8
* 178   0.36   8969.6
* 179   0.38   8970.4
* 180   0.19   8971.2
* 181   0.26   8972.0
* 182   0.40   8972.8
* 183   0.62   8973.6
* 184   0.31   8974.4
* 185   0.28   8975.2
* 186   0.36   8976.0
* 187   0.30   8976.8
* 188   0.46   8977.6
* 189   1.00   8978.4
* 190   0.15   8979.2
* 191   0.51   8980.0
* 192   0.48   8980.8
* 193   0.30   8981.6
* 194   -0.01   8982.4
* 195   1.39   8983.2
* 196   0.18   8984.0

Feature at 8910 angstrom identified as [N II]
